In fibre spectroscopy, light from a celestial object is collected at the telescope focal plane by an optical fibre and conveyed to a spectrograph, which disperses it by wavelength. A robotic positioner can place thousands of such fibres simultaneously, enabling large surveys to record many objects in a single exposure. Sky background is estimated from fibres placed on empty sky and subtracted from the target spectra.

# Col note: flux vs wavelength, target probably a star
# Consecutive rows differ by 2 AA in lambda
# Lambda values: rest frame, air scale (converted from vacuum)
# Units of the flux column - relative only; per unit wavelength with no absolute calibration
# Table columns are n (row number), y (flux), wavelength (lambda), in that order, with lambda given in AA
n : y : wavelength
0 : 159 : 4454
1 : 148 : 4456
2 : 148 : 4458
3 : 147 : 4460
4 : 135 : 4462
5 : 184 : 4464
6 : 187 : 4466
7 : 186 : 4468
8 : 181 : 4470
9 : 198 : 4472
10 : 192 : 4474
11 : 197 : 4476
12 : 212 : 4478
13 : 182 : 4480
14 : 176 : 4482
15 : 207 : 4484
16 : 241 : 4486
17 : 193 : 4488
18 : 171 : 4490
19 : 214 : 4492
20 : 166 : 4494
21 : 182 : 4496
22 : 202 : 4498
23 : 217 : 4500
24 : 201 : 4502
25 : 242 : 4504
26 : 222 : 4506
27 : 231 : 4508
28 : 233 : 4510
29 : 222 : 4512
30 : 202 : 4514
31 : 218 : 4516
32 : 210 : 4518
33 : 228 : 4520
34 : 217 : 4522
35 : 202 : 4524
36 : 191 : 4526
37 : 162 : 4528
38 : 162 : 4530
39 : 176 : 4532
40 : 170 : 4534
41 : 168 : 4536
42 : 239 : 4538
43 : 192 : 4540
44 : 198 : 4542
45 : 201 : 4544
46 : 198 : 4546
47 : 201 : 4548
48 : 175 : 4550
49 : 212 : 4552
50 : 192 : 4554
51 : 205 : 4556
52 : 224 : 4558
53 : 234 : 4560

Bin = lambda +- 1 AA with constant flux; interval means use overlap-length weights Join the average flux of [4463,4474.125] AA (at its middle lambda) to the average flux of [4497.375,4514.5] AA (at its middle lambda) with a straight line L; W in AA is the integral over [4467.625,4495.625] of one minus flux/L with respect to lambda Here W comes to 0.68 AA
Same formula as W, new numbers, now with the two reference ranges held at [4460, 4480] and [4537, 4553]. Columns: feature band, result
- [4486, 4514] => -2.5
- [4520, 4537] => 1.2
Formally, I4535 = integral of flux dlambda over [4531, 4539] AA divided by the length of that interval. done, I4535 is 188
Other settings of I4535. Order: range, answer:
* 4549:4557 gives 196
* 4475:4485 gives 195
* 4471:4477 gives 196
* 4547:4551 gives 188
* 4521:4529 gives 193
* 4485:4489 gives 217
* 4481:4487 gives 208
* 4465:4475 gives 189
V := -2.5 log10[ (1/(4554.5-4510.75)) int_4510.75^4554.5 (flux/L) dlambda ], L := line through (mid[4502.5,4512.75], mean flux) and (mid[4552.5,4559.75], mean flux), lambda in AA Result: 0.114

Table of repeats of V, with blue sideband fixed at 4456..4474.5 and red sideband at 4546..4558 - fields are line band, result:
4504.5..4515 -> -0.20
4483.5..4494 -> -0.13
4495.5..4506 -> -0.16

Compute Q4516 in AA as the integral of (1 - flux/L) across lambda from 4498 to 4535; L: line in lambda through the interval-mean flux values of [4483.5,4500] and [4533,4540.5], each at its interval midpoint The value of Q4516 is -2.1 AA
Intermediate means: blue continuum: 198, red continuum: 192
